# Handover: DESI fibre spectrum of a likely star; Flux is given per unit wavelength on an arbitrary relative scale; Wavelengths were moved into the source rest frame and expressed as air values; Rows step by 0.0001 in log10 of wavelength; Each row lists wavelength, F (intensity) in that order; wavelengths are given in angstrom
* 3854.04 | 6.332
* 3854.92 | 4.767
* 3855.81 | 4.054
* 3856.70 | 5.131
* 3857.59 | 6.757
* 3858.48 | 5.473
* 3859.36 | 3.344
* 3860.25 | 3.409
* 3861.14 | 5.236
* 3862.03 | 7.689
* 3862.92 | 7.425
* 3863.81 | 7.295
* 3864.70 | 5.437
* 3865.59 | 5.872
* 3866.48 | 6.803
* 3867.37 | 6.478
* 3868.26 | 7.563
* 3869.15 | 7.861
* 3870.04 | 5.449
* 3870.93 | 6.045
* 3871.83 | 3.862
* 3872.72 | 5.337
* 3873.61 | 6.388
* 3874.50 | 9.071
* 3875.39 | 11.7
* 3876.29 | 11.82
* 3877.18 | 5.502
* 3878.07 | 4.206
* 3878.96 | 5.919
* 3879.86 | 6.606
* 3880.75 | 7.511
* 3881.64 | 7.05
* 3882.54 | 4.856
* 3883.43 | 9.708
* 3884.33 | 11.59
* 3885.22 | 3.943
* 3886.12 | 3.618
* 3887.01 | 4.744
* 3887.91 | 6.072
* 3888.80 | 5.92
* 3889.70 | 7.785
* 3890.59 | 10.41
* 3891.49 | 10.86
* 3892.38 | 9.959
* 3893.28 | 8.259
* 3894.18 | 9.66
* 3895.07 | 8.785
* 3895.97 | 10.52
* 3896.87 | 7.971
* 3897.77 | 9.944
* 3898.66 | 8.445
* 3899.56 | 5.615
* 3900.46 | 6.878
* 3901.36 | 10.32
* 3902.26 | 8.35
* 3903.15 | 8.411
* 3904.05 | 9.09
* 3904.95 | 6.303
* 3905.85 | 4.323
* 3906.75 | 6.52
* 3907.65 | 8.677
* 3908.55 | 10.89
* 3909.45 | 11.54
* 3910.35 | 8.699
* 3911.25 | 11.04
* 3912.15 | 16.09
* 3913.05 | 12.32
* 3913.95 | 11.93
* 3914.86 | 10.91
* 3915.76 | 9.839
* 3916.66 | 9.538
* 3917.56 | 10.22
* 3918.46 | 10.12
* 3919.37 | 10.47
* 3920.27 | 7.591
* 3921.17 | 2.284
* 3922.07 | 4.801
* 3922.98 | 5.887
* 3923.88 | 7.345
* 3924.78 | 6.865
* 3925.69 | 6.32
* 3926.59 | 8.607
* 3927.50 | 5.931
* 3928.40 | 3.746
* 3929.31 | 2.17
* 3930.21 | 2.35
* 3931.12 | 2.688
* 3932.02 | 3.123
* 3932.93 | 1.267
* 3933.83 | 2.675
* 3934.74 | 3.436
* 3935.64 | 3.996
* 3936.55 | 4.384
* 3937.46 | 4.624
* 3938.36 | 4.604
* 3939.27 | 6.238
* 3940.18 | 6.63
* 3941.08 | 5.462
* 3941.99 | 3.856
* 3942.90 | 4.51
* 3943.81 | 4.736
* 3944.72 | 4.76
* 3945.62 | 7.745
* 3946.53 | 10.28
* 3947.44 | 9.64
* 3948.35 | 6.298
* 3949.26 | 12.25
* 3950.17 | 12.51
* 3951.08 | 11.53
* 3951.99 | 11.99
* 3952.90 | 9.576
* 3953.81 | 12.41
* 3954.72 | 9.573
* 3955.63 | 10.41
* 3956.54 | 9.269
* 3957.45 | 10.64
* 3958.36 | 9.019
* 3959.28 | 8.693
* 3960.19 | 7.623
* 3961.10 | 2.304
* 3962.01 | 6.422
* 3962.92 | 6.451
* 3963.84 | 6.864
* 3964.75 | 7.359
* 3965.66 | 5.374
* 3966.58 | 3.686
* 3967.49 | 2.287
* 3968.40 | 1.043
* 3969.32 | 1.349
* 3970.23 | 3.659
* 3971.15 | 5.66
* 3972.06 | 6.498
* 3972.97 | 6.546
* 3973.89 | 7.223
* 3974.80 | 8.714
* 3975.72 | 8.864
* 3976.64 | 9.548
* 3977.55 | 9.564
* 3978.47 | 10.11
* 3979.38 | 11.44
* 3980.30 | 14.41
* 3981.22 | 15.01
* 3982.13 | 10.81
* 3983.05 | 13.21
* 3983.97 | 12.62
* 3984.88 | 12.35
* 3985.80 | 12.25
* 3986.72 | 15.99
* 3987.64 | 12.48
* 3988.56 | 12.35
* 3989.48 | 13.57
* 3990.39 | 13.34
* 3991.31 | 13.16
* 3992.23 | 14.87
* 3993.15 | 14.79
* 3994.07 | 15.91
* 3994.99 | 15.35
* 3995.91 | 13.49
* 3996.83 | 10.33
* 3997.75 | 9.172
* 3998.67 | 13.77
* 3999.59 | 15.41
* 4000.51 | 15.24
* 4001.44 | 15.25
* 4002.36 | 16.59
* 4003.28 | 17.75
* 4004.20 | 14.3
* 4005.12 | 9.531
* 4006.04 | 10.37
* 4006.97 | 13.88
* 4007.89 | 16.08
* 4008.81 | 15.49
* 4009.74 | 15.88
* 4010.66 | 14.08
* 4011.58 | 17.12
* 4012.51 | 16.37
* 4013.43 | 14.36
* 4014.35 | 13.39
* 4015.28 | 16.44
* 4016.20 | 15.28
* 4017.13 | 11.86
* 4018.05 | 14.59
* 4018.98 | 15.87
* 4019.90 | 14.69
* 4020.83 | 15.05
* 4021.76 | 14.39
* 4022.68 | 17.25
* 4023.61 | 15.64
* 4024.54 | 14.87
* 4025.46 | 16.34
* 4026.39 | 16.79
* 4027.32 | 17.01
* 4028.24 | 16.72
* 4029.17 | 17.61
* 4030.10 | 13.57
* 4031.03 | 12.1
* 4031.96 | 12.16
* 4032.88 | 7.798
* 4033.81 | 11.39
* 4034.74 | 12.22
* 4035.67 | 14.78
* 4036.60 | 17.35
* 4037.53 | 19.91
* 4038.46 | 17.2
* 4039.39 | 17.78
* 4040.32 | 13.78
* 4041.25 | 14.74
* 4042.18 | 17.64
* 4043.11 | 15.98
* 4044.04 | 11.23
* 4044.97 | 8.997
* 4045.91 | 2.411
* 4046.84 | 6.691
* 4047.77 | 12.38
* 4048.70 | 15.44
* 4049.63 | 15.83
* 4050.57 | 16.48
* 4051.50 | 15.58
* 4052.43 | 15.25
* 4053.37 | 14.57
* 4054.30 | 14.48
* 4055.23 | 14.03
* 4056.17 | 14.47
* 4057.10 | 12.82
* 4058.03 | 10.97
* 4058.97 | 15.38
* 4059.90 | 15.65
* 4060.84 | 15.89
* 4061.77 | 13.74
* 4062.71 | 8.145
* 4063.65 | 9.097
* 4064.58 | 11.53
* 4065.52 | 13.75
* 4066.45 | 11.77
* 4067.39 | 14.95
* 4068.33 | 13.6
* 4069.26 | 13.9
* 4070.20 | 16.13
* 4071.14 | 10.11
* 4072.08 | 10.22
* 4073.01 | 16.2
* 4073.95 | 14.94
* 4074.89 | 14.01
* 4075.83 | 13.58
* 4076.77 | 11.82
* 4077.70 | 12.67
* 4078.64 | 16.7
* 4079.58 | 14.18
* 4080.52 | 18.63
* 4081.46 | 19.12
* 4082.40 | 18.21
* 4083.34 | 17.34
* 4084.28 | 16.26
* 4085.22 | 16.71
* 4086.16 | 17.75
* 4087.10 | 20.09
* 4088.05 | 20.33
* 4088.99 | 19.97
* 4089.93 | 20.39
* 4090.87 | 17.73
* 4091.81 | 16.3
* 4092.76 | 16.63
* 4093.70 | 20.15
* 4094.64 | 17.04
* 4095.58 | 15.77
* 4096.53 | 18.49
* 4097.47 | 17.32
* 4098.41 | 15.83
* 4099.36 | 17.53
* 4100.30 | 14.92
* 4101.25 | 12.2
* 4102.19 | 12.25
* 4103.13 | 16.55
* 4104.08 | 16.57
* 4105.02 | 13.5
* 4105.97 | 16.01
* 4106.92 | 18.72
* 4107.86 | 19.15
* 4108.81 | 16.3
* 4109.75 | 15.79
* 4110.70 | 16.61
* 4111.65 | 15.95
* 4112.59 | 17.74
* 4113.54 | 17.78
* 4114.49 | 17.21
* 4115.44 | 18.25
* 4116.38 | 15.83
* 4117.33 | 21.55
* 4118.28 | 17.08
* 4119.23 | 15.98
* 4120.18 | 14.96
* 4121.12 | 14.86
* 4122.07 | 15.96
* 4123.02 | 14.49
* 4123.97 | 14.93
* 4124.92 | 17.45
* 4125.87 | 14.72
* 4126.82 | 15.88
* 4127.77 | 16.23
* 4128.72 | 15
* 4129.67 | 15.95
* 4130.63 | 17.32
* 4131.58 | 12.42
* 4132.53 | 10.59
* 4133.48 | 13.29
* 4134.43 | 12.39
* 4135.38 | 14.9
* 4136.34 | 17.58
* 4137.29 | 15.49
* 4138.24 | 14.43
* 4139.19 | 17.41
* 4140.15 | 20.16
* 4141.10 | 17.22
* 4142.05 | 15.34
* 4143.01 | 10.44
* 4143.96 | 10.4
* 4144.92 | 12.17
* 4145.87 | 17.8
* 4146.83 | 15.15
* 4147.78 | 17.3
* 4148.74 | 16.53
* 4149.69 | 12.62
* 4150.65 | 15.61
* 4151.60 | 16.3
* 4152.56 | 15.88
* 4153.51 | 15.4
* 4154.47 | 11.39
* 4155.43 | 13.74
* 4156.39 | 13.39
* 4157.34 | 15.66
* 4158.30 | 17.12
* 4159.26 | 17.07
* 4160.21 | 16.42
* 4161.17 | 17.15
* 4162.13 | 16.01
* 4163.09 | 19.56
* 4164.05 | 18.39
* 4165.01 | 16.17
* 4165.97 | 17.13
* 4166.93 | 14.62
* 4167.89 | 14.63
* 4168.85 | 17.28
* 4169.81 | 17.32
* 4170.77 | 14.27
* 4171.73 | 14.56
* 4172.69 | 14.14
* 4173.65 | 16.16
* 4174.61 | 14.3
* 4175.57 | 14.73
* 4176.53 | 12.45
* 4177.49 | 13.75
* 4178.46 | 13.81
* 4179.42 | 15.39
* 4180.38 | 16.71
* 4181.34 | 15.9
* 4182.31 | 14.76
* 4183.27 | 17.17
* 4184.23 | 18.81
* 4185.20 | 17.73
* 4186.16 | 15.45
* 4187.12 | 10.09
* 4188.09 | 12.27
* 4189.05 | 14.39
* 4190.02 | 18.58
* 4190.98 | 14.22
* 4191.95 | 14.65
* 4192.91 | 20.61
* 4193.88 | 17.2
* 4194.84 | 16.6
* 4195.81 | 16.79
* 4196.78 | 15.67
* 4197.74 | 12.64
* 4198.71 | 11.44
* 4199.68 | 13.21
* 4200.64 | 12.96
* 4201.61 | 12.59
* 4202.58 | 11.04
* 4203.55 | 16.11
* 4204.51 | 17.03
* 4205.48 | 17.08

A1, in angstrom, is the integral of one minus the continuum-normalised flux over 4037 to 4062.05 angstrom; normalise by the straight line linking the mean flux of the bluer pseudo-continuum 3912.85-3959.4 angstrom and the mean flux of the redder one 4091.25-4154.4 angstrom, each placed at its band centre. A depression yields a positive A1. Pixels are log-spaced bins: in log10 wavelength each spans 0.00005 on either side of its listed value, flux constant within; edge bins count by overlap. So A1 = -3.3 angstrom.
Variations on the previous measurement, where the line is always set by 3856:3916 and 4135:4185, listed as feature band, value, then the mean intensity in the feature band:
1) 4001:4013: -3.9 angstrom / 14.8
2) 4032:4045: -2.5 angstrom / 14.5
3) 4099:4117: -2.8 angstrom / 16.3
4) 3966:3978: 5.3 angstrom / 5.74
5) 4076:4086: -2.1 angstrom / 16.1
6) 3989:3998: -2.3 angstrom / 13.5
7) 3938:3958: 2.3 angstrom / 8.43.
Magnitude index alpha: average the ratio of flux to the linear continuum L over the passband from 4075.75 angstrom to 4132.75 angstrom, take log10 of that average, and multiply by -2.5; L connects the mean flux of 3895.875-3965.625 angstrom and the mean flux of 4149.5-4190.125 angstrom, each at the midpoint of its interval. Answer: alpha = -0.24 mag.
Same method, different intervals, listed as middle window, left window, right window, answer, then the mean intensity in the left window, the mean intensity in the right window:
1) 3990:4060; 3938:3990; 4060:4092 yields -0.19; 8.55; 15.2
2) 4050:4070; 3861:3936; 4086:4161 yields -0.01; 7.35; 16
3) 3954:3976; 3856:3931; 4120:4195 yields 0.42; 7.48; 15.4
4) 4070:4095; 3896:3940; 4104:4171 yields -0.20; 7.22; 15.8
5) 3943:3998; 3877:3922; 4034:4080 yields 0.13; 8.35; 13.7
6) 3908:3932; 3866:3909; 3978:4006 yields 0.16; 7.58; 13.4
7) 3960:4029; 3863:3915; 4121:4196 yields -0.10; 8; 15.4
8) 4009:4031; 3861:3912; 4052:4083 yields -0.24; 7.68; 14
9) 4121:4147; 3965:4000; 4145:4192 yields -0.03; 10.4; 15.5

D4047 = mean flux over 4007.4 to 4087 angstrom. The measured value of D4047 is 14.4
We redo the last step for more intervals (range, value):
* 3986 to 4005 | 14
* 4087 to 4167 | 16.1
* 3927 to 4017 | 9.66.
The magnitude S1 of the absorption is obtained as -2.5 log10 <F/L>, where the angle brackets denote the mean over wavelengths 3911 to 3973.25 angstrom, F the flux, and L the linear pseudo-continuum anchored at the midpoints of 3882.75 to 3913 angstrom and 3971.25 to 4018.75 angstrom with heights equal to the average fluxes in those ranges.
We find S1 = 0.45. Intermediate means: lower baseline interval 8.54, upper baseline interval 13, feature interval 6.92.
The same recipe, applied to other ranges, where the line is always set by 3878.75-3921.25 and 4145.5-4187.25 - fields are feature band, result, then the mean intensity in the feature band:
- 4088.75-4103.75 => -0.215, 16.8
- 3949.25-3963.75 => 0.088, 9.26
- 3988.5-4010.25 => -0.244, 14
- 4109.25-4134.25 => -0.104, 15.9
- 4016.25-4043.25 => -0.246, 15.1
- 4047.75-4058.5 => -0.146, 14.4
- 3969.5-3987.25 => 0.060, 10.1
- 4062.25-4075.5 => 0.026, 12.8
